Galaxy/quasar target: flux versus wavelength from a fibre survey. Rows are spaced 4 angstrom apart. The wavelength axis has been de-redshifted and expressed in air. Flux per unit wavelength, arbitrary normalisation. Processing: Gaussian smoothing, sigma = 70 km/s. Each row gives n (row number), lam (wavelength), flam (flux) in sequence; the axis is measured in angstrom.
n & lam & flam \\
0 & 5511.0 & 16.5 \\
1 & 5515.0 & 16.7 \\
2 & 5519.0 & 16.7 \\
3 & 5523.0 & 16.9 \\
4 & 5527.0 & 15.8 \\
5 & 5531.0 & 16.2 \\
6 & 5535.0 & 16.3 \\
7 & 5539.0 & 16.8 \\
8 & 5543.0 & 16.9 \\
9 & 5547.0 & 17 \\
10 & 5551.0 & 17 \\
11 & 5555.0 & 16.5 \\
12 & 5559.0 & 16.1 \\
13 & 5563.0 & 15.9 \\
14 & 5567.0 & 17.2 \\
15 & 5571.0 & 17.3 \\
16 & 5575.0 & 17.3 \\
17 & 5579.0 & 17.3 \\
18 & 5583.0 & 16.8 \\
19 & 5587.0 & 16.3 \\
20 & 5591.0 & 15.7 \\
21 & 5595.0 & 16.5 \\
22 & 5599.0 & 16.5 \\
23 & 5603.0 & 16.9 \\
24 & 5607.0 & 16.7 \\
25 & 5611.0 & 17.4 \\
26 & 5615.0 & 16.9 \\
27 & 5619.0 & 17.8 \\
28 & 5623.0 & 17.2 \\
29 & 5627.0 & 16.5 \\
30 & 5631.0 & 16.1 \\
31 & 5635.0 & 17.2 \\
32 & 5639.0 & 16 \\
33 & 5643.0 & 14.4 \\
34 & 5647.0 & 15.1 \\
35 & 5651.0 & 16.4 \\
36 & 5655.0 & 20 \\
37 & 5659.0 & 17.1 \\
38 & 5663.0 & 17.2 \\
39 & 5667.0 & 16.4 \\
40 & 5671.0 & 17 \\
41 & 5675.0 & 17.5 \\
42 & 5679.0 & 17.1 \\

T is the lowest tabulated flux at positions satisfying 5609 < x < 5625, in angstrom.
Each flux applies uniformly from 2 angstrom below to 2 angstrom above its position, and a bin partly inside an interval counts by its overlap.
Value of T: 16.9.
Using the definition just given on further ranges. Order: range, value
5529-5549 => 16.2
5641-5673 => 14.4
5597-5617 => 16.5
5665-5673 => 16.4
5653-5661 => 17.1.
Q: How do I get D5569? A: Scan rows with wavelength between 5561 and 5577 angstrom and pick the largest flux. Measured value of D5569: 17.3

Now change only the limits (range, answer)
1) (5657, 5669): 17.2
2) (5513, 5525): 16.9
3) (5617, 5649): 17.8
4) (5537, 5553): 17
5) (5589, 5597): 16.5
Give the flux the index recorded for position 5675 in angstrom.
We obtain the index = 17.5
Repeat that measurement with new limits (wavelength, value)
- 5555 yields 16.5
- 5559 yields 16.1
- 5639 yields 16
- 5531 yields 16.2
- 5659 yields 17.1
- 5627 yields 16.5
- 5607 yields 16.7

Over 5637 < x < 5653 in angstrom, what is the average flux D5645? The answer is 15.5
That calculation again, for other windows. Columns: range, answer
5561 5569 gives 16.6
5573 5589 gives 16.9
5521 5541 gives 16.4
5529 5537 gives 16.2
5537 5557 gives 16.8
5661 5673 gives 16.9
